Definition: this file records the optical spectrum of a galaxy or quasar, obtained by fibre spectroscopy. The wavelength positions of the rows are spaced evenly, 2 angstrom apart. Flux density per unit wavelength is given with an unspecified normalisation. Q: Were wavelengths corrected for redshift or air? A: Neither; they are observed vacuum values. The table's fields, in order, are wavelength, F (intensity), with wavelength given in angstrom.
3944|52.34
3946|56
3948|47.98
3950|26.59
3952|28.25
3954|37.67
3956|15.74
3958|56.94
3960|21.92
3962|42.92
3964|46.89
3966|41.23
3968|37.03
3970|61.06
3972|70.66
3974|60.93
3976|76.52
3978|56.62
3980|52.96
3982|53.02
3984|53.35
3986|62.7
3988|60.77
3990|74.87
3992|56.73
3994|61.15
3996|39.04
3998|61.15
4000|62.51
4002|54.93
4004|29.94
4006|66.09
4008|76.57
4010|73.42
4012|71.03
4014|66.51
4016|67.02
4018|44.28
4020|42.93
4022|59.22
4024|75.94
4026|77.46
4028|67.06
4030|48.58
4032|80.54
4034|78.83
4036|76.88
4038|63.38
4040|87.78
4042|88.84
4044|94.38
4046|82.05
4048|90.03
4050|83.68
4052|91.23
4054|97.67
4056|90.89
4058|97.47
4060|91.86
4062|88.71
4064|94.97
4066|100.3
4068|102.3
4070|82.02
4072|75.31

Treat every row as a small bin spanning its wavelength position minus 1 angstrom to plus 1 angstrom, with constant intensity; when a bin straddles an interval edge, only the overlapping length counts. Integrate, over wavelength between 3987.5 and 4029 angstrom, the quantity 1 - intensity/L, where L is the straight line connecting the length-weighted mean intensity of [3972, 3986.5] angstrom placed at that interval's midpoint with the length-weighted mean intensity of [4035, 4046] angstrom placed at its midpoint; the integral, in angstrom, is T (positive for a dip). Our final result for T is 5.4 angstrom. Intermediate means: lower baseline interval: 60.1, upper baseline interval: 82.2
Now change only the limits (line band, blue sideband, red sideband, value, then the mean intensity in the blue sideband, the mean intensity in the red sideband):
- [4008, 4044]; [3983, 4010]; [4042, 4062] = 2.9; 59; 90.8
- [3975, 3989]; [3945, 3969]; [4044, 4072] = -2.2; 38.3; 91.3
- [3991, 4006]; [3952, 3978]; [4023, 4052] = 2.1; 47.1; 78.7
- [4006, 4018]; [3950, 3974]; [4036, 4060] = 0.0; 42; 87.6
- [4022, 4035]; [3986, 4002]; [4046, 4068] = 1.2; 59.4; 92.6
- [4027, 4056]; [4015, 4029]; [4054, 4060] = -0.3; 62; 94.4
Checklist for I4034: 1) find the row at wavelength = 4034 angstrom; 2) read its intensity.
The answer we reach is 78.83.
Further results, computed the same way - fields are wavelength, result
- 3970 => 61.06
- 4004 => 29.94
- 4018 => 44.28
